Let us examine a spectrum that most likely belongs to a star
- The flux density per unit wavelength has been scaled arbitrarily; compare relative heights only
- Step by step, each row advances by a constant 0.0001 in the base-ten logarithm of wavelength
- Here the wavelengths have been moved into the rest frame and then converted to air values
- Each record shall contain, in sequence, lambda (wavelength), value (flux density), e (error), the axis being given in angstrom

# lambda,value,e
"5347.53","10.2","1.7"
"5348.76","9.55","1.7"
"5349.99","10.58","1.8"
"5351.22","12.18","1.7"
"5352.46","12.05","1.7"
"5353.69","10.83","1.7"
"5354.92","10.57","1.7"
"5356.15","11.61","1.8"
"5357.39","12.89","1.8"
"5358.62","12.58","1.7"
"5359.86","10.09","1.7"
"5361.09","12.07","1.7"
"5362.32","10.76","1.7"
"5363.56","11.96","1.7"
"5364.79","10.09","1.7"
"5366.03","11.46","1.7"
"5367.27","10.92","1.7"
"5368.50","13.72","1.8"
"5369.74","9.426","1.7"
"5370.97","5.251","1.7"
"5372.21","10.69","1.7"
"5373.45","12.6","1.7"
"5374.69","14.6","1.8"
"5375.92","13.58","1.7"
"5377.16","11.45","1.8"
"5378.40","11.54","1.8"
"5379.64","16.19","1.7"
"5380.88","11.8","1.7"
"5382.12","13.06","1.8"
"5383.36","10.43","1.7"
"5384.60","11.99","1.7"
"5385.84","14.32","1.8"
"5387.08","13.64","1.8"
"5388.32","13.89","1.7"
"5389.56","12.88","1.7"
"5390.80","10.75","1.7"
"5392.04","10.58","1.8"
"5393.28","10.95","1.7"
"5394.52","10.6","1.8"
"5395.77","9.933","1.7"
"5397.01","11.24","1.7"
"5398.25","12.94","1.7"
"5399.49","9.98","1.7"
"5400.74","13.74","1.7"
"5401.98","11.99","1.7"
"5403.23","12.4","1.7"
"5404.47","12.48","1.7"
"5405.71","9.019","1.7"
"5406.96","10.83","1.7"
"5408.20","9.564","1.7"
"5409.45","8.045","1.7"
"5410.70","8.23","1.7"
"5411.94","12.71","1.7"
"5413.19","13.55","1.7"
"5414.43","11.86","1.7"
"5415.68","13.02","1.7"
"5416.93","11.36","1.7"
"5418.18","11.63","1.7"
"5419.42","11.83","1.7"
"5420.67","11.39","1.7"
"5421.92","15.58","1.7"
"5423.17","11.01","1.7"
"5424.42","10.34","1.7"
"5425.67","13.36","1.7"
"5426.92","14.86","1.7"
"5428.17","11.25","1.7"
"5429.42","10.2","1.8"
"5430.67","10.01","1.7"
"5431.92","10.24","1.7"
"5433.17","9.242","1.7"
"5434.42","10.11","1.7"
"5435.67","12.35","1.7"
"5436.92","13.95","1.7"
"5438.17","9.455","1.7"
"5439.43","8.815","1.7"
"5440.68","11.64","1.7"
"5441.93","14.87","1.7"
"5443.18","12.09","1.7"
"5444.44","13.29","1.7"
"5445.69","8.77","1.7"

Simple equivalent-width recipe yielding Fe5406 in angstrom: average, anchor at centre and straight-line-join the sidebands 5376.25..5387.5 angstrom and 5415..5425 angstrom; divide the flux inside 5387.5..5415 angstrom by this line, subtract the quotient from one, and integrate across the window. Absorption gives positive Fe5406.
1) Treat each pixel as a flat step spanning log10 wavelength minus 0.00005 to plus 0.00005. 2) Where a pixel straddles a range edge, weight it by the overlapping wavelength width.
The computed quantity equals 2.4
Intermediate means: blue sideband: 12.7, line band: 11.3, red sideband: 12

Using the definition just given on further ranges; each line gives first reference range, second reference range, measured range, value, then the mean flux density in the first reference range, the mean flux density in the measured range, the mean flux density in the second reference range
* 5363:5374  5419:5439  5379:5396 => -2.1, 10.7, 12.3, 11.5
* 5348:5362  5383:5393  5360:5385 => 0.5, 11.3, 11.6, 12.3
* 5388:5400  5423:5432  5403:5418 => 0.5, 11.3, 11.1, 11.5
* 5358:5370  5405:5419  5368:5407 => -2.4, 11.4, 11.8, 10.9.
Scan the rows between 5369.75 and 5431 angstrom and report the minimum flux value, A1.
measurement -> 5.251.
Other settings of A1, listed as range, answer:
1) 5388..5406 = 9.019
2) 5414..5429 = 10.34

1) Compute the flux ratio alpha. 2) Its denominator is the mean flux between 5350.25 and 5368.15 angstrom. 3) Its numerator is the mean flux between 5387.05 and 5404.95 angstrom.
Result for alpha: 1.03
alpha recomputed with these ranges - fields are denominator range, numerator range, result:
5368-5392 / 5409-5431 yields 0.97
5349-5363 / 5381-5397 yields 1.04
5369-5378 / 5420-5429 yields 1.12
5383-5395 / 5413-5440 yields 0.96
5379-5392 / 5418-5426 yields 0.95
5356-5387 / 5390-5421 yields 0.95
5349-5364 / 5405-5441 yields 0.98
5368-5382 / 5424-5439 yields 0.94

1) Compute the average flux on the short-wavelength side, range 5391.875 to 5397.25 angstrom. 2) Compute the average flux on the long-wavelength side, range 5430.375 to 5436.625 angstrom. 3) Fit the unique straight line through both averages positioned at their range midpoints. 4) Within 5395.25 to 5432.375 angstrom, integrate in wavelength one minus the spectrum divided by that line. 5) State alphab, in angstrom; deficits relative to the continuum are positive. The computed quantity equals -3.08 angstrom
